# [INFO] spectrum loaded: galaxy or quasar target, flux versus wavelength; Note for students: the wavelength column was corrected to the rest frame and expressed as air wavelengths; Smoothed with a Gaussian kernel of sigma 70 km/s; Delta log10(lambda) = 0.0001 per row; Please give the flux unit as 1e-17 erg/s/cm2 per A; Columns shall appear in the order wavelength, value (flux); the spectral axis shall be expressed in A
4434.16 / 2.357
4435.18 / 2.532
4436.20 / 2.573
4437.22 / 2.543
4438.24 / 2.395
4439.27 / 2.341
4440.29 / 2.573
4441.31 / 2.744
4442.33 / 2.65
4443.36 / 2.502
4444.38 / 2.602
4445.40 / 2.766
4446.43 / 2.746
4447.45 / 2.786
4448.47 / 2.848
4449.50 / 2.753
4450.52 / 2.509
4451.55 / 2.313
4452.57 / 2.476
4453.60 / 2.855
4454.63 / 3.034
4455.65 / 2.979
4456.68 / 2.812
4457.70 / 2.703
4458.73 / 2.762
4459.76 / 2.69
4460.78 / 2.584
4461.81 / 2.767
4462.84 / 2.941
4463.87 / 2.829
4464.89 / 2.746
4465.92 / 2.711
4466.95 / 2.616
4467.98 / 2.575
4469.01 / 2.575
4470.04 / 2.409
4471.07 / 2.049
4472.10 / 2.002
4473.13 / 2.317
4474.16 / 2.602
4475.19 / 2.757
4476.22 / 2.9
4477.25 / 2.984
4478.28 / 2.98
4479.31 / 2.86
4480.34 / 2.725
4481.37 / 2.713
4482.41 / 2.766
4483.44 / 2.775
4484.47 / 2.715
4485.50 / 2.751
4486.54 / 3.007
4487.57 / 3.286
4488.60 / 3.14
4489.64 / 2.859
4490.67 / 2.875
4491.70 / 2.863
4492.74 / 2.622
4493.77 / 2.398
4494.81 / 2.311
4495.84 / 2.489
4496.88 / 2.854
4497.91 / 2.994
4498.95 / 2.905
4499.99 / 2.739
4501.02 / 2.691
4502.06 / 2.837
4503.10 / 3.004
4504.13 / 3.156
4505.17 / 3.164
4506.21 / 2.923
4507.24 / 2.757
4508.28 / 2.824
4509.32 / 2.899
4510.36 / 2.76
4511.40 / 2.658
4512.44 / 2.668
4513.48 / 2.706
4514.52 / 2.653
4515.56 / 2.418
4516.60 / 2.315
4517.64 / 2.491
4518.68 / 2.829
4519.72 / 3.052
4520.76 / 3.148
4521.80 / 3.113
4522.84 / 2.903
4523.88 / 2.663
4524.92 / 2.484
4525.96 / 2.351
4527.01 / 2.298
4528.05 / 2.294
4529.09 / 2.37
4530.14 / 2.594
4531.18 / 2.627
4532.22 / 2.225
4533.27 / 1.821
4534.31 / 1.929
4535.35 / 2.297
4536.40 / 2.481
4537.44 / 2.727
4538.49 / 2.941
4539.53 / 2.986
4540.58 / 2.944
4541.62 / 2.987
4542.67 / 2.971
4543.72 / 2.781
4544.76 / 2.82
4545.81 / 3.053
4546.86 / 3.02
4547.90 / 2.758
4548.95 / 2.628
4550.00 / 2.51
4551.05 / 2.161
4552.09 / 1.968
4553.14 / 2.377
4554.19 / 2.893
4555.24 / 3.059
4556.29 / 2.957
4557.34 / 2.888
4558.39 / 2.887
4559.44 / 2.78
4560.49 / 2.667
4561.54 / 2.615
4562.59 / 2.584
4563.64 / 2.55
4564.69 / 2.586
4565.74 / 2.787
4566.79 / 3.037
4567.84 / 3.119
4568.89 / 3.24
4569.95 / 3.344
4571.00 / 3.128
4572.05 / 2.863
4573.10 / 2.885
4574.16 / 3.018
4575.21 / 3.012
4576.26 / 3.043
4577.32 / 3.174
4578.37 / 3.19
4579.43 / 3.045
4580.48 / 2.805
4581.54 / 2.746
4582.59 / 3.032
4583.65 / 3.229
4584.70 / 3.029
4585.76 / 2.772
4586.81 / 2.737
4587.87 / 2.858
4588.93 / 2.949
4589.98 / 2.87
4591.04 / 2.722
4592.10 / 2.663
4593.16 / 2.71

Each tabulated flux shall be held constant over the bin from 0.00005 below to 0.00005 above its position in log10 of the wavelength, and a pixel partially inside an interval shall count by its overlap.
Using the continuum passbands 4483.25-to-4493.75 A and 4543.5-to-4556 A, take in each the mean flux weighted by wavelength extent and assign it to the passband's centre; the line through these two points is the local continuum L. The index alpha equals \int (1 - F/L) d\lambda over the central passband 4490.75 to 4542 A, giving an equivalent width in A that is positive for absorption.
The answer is 1.91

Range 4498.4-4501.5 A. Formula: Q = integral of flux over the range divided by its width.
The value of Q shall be 2.78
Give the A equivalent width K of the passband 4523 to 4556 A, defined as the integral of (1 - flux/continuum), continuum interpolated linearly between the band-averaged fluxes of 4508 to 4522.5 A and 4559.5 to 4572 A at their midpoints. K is 2.63 A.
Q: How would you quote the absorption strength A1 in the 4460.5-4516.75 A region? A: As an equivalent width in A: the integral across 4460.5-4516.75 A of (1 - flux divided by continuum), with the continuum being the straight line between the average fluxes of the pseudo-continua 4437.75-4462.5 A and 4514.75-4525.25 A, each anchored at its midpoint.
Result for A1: -0.5 A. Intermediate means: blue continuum 2.68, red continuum 2.75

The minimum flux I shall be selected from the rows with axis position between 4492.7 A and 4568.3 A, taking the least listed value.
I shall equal 1.821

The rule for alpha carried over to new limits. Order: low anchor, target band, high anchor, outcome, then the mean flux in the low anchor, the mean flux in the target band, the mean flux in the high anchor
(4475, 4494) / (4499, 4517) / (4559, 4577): 0.5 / 2.85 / 2.78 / 2.9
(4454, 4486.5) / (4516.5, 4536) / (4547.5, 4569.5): 1.4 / 2.7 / 2.52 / 2.72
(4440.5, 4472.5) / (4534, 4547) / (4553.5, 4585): 0.4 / 2.66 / 2.77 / 2.94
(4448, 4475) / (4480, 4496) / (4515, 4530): -0.9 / 2.63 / 2.78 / 2.62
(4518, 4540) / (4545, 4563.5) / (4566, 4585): 0.9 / 2.58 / 2.69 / 3.05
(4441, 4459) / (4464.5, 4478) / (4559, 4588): 0.9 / 2.71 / 2.56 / 2.93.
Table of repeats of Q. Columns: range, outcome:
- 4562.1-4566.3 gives 2.63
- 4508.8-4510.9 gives 2.82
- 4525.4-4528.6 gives 2.32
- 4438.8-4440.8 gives 2.46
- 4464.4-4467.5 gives 2.69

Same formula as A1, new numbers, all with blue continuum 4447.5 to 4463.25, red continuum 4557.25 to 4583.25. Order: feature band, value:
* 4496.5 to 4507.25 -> -0.41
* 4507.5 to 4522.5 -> 0.41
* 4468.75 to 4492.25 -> 0.34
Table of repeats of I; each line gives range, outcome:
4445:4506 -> 2.002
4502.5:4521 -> 2.315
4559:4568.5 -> 2.55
